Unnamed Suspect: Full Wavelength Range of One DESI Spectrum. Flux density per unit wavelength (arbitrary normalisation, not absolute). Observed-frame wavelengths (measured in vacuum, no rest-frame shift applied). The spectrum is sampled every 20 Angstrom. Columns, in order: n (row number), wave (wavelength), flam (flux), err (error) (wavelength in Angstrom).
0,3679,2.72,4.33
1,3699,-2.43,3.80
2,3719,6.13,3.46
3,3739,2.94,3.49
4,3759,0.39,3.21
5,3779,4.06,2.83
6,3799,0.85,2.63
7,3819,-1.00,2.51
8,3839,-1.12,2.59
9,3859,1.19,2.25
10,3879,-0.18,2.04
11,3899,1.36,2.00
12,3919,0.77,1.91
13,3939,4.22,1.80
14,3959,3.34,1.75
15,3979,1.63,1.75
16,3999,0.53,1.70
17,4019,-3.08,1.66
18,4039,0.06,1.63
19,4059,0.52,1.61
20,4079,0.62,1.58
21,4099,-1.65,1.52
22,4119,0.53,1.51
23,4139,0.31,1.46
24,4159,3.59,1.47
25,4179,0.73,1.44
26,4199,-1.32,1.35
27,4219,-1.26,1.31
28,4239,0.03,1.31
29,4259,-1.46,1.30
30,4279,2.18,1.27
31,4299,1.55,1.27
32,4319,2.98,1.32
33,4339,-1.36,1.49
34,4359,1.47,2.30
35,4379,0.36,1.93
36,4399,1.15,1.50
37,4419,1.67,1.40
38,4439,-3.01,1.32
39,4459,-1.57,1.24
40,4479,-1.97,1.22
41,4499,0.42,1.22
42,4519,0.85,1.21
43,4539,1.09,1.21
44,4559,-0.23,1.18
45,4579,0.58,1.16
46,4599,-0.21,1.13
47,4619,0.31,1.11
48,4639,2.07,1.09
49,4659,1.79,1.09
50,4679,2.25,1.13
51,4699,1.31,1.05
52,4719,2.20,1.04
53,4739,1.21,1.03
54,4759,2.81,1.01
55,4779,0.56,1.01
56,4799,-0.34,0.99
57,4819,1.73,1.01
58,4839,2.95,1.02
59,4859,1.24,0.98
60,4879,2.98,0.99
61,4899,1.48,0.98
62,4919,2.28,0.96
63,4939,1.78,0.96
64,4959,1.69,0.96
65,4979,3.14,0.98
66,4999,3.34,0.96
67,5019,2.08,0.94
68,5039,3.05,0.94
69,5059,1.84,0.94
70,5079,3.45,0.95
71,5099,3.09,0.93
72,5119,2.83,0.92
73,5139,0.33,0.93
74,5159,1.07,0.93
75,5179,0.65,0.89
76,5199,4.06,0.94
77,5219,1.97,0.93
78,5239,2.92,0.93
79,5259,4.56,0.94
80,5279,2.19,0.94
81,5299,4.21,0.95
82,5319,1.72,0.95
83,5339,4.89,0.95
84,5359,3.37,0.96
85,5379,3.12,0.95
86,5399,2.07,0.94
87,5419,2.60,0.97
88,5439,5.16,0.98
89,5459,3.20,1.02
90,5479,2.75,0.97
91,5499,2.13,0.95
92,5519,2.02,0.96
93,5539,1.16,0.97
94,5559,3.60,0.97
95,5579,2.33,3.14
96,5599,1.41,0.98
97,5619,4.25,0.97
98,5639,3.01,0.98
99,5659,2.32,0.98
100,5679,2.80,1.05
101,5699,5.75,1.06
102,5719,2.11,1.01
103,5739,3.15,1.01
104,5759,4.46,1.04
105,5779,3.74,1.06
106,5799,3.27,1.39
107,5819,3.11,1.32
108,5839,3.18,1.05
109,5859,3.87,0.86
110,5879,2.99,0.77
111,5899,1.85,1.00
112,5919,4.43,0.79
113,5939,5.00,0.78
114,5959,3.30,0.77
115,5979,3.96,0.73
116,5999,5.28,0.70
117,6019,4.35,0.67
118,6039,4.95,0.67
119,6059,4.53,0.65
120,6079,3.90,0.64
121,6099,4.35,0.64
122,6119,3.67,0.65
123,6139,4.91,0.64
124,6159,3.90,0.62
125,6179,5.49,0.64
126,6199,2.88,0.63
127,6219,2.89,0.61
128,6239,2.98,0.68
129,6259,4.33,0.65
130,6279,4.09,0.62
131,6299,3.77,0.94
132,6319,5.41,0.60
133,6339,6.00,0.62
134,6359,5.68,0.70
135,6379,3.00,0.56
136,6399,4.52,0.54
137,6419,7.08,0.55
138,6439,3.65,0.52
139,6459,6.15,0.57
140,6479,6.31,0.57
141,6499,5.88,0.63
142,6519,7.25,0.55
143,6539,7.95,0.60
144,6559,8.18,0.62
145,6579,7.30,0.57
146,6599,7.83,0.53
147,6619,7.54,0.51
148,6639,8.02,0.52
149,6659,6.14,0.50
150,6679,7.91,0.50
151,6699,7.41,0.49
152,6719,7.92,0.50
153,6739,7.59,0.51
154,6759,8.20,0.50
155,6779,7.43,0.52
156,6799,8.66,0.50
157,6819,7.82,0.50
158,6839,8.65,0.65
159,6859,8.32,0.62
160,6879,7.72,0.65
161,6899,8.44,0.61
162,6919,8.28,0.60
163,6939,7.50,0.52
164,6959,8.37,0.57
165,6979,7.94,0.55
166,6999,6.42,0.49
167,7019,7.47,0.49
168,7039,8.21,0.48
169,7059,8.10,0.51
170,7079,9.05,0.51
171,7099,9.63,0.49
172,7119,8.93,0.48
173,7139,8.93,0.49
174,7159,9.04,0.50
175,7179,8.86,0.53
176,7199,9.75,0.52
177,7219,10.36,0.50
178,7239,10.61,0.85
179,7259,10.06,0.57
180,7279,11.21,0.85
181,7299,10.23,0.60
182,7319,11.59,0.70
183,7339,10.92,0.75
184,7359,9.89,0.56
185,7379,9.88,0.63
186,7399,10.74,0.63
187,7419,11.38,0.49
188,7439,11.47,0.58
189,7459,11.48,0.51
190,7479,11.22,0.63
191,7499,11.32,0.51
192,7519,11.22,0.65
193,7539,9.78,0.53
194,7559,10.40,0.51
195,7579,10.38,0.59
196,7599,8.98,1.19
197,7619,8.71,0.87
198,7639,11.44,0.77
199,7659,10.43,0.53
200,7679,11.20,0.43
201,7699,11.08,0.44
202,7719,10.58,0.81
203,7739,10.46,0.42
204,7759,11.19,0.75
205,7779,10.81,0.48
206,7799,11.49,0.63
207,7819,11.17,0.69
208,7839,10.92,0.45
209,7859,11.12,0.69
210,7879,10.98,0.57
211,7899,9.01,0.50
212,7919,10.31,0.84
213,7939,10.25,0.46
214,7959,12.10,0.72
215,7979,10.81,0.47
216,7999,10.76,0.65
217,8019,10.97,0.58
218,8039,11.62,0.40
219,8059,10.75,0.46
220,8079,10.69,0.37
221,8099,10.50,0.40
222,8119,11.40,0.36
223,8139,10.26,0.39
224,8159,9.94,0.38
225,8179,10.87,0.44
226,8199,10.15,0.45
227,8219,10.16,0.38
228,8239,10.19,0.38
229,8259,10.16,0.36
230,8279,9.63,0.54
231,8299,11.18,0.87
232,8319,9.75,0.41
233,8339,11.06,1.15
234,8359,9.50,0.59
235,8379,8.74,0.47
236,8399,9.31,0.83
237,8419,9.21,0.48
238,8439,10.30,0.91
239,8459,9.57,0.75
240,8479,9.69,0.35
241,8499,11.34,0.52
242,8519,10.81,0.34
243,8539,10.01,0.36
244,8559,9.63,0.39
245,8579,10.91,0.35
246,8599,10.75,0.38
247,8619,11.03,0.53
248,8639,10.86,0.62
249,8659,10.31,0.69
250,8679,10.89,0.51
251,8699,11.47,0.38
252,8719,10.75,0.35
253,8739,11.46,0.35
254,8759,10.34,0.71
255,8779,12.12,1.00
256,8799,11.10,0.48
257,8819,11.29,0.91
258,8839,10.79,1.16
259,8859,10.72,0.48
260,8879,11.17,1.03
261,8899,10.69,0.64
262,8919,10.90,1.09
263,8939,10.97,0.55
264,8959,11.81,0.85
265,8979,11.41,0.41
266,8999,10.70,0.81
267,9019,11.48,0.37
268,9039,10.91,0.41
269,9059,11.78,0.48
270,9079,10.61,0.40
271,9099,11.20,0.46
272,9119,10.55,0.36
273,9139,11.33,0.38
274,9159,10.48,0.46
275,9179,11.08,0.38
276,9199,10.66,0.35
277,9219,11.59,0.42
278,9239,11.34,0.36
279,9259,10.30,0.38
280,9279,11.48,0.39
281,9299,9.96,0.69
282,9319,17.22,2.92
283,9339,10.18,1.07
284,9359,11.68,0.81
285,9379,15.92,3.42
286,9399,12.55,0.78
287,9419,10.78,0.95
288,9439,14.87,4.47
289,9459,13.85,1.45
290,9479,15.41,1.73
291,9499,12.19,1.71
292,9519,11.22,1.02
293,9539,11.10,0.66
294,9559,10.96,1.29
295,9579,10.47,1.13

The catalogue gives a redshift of 0.62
